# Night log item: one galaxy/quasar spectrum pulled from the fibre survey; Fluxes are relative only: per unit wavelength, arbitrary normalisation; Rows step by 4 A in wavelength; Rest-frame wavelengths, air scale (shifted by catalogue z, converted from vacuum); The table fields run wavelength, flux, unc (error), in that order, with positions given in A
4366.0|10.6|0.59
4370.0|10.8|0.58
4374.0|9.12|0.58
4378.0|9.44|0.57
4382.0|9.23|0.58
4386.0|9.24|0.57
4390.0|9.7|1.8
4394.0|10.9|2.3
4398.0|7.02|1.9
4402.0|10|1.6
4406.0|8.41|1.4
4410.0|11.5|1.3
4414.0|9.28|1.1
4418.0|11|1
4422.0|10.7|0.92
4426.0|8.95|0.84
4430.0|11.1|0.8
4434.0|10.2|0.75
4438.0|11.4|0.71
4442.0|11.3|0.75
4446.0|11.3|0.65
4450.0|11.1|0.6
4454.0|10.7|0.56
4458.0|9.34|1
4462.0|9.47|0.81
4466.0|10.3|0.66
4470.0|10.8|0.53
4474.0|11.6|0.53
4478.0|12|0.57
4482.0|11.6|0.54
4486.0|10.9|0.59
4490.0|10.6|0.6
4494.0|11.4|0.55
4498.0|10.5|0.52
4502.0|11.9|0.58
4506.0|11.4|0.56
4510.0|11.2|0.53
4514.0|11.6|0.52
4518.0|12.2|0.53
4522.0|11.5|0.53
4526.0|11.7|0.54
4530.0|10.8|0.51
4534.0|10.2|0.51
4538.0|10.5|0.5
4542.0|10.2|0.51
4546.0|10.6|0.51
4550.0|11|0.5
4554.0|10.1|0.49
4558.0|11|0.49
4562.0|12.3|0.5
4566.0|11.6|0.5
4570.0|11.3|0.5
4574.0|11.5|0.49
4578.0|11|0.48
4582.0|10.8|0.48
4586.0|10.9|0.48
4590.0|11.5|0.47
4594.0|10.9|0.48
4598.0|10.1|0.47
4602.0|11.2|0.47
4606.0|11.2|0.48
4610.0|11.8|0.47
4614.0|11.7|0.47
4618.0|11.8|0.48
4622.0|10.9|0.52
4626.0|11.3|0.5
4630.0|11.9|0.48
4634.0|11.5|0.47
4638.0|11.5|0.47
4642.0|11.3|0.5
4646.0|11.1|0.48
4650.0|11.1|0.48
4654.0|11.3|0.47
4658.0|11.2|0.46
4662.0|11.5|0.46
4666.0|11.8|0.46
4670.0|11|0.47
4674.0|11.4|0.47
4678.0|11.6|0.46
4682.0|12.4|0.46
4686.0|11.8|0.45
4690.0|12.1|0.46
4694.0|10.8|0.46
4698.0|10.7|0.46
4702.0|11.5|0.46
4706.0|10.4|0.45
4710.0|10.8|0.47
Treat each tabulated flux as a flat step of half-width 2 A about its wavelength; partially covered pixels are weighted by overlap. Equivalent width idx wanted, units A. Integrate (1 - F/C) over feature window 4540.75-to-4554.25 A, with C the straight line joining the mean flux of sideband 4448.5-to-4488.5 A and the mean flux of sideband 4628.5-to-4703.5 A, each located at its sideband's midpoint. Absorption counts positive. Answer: 0.6 A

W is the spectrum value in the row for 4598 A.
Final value 10.1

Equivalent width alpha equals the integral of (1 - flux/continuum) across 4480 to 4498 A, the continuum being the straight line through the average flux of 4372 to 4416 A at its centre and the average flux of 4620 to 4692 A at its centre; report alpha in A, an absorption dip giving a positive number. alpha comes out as -1.5 A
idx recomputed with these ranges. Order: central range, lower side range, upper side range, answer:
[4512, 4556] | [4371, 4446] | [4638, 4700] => -1.2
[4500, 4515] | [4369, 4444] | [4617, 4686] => -1.3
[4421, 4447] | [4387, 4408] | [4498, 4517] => -1.9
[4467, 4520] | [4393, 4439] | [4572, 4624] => -4.3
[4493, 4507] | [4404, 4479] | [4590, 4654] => -0.7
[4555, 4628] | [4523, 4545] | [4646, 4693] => -1.3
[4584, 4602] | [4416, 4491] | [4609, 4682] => 0.6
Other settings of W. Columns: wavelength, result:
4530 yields 10.8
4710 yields 10.8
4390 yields 9.7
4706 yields 10.4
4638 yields 11.5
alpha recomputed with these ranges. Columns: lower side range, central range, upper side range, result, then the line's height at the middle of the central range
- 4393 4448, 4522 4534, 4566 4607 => -0.4 A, 10.8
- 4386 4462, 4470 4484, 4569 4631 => -1.5 A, 10.5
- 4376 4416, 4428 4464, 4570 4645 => -2.8 A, 9.9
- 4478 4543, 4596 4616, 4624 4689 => 0.3 A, 11.4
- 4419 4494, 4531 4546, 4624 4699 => 0.9 A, 11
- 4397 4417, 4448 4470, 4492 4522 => 0.5 A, 10.5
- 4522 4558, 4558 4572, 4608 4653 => -0.9 A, 10.9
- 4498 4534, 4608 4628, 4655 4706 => -0.1 A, 11.4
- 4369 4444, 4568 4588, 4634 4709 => -0.4 A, 10.9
